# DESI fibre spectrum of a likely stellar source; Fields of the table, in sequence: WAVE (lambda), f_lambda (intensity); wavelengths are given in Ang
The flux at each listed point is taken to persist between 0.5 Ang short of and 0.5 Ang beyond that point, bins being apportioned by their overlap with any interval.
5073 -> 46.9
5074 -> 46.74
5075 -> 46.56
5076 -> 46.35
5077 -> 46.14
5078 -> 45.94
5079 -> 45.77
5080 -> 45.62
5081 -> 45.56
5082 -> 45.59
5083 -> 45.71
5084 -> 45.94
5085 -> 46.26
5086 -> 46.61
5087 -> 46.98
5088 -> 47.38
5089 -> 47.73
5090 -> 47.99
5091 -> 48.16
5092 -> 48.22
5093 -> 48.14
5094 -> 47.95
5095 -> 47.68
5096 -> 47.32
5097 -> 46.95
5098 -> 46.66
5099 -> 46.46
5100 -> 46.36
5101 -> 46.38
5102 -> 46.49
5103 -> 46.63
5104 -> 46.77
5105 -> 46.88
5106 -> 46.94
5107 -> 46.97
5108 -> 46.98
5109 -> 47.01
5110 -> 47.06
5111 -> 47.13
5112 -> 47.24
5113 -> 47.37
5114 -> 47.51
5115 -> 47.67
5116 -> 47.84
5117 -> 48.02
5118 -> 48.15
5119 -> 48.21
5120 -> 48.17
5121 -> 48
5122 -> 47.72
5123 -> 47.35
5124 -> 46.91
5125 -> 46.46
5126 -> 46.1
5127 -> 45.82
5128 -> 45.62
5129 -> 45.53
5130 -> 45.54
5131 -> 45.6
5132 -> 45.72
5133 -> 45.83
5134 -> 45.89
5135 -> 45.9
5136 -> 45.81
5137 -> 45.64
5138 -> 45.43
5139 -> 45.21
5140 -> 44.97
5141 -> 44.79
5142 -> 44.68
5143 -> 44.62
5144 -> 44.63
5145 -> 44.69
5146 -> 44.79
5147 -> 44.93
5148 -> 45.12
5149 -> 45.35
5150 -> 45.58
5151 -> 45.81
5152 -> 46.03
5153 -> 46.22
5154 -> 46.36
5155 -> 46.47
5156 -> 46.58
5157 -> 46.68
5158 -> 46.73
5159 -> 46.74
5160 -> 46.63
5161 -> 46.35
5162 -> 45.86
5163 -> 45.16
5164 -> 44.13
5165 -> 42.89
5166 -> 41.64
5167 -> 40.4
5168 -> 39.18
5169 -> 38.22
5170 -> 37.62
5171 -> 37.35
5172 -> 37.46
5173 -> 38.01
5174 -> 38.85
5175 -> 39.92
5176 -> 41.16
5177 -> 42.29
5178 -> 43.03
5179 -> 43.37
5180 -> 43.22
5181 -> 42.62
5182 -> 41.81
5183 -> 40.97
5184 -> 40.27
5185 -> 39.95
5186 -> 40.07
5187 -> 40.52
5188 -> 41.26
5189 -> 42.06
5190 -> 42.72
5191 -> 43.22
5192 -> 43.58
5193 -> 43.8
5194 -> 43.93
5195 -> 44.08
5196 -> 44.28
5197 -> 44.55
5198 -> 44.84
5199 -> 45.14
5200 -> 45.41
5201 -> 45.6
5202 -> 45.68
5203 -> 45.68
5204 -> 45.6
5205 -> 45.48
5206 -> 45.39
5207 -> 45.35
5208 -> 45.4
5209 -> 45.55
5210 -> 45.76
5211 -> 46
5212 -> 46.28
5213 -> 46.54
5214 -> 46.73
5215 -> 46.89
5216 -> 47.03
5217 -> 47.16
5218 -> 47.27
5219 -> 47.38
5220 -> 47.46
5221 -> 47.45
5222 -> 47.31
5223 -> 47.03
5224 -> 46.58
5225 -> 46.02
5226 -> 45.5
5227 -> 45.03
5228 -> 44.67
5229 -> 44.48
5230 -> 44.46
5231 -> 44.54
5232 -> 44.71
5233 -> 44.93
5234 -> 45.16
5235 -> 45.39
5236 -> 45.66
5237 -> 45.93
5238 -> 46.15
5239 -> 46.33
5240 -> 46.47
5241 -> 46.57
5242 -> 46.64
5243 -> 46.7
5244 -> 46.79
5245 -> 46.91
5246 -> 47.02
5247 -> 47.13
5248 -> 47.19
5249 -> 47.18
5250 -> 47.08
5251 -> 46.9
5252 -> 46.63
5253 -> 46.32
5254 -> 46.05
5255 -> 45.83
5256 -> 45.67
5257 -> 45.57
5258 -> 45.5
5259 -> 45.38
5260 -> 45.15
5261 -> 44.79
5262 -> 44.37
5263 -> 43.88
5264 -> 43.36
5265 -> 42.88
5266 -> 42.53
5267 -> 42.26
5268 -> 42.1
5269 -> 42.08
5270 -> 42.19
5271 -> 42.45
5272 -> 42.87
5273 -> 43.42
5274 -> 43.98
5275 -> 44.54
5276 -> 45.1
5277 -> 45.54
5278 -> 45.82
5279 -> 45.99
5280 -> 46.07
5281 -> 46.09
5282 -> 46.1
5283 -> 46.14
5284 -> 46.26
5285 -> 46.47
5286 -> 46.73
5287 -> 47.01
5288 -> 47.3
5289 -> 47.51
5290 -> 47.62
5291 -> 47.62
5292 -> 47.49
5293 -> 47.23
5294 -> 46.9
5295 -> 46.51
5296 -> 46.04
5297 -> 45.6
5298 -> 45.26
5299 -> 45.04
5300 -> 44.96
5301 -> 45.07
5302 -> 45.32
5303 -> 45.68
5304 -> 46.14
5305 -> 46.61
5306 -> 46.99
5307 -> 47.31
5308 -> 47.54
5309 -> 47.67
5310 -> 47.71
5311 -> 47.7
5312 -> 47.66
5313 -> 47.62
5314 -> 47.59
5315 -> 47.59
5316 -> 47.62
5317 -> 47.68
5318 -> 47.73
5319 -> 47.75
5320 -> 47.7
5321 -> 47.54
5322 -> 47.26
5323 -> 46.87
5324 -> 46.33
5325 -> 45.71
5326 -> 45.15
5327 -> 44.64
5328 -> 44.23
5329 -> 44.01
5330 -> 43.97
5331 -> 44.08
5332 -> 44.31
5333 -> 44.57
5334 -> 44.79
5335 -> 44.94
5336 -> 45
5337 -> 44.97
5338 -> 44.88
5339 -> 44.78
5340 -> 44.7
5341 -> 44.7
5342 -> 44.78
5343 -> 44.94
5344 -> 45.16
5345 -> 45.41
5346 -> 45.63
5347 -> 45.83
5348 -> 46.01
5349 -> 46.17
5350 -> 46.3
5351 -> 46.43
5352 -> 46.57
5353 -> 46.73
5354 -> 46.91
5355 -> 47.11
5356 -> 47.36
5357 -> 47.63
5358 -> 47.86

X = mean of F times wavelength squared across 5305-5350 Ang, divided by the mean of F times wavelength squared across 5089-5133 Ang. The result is 1.1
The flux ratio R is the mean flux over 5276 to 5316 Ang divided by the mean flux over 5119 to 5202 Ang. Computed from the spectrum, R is 1.1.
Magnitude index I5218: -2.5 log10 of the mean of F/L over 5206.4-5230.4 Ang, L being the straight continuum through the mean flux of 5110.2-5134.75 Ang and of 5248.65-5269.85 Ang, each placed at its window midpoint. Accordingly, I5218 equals -0.02 mag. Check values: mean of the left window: 46.9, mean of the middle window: 46.2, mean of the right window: 44.8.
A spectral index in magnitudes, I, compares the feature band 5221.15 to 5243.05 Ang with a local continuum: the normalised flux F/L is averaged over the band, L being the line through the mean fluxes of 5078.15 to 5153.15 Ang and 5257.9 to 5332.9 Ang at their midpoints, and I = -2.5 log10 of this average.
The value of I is 0.01 mag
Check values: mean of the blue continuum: 46.5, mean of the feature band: 45.7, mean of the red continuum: 45.7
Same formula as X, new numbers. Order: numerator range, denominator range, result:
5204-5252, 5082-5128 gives 1.03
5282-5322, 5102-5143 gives 1.08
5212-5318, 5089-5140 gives 1.04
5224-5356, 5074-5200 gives 1.08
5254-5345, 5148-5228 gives 1.08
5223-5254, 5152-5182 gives 1.11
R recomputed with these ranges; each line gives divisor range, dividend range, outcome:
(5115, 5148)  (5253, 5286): 0.97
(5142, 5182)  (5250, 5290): 1.04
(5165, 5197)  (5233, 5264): 1.12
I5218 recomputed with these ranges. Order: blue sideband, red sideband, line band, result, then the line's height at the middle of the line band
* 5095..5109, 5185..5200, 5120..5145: -0.01 mag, 45.6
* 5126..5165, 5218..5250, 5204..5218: 0.00 mag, 46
